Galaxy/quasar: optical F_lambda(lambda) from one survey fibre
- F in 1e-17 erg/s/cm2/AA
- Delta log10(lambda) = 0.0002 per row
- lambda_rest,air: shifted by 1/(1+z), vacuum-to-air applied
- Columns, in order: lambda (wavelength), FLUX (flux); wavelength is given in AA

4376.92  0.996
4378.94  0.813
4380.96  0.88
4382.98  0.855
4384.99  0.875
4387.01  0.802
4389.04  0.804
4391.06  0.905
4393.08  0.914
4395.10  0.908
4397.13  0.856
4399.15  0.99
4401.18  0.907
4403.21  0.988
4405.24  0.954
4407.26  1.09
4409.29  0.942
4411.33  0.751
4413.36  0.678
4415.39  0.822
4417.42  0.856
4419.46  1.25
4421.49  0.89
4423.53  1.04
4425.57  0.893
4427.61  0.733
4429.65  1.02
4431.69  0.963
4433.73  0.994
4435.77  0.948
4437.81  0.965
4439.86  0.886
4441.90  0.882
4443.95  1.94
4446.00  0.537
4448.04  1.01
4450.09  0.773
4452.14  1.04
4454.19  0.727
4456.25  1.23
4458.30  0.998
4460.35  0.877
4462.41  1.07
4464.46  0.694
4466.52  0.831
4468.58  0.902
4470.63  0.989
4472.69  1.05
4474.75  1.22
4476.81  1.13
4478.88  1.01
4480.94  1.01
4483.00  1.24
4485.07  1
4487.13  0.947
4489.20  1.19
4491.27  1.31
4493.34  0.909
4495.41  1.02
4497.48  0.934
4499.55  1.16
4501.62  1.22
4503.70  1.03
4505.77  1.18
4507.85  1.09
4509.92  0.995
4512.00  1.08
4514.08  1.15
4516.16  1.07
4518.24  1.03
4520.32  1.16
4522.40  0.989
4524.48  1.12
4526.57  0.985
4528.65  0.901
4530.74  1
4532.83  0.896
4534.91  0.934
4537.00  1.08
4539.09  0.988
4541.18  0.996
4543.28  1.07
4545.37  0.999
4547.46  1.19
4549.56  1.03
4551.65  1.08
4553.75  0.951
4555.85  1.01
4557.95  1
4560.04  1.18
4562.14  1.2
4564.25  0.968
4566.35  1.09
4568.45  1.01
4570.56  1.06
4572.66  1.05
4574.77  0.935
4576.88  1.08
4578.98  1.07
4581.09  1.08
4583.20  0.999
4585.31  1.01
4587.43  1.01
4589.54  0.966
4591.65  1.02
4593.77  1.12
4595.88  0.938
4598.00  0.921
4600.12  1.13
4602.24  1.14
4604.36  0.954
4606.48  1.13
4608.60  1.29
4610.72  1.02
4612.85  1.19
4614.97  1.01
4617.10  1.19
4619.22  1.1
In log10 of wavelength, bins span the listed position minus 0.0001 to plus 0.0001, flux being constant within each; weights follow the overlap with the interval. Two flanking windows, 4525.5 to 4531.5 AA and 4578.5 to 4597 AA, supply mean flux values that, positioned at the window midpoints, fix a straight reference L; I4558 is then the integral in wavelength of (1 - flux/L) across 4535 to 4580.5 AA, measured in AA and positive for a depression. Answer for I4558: -2.61 AA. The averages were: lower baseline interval 0.96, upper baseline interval 1.02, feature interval 1.05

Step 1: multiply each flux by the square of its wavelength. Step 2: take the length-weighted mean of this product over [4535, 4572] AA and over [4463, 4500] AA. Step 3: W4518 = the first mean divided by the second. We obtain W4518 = 1.05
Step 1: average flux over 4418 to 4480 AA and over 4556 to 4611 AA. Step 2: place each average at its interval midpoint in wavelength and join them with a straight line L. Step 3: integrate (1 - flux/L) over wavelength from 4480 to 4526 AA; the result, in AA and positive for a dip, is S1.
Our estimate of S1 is -3.3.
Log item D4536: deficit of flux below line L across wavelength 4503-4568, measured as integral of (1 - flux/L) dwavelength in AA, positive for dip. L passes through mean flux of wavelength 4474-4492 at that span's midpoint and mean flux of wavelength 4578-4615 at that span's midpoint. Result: 2.41 AA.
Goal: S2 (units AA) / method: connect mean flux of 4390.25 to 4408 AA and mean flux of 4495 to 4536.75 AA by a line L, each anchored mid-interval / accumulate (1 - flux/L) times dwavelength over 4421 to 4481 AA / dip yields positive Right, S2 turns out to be 0.9 AA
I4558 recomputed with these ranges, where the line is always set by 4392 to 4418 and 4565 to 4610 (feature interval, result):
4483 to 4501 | -1.9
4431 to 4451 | -1.4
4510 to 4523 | -1.2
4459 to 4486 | -1.4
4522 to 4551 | -0.3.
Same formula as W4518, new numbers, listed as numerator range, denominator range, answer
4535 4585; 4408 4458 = 1.16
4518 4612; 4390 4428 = 1.22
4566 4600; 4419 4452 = 1.12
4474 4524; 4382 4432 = 1.25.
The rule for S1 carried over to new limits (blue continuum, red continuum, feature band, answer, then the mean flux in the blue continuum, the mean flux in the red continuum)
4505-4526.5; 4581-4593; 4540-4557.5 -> 0.16 AA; 1.08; 1.01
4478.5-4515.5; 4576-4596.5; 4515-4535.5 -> 1.08 AA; 1.08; 1.03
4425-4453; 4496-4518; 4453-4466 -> 0.98 AA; 0.971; 1.09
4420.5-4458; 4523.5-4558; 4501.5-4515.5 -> -1.37 AA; 0.971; 1.01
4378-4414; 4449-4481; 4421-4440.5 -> -0.14 AA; 0.886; 0.971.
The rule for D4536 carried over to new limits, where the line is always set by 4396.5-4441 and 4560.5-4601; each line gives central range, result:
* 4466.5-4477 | -0.7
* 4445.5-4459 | 0.5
